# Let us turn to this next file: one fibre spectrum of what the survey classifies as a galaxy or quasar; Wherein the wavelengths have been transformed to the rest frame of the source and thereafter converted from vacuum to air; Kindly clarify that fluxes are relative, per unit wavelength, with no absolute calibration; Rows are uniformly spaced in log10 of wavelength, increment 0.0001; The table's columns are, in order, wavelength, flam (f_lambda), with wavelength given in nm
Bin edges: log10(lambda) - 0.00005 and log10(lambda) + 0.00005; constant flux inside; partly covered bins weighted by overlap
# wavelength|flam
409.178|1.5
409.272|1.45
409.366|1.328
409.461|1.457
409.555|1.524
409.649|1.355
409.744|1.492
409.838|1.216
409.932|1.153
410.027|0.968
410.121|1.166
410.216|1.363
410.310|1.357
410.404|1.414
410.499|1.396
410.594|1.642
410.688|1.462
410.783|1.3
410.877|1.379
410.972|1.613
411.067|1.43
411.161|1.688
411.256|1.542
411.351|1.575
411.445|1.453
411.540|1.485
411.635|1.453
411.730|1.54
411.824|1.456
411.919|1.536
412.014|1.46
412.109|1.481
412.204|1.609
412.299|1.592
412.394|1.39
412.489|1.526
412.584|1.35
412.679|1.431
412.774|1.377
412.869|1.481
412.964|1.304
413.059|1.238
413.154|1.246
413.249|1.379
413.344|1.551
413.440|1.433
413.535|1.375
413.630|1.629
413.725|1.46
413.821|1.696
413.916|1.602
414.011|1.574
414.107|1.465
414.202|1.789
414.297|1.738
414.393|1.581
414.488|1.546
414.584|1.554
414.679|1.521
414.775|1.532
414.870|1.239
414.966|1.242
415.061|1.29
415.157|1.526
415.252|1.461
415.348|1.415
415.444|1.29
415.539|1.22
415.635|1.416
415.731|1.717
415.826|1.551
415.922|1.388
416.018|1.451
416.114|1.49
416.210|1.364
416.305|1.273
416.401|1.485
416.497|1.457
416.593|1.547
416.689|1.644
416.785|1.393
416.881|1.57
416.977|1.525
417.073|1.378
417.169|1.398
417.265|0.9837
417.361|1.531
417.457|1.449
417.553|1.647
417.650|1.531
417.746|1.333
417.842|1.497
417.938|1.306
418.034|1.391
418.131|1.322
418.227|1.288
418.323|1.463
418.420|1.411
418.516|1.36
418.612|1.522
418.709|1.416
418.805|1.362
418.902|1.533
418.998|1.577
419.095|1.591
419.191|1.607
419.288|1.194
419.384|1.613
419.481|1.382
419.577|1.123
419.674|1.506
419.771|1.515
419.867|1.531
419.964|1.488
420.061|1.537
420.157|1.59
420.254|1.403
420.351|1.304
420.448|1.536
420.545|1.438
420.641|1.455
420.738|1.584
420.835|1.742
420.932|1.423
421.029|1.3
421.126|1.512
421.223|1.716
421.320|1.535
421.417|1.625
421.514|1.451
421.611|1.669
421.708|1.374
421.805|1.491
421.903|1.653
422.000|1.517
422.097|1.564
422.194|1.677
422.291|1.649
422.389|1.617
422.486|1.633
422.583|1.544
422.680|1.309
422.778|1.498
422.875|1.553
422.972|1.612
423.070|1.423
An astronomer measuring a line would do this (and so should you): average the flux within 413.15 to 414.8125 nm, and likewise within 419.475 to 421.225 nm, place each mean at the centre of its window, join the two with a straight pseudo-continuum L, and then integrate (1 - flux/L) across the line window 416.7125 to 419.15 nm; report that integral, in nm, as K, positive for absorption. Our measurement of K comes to 0.11 nm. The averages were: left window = 1.54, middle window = 1.43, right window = 1.47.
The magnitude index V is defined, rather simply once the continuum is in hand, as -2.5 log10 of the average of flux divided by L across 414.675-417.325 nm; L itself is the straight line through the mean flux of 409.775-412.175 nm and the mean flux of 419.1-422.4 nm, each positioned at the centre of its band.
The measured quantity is 0.04 mag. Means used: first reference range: 1.42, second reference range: 1.51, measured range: 1.42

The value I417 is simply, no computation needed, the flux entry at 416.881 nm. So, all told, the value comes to 1.57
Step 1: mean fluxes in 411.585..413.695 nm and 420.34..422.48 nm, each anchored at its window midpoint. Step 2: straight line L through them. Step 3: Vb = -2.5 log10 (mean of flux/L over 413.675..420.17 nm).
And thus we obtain 0.02 mag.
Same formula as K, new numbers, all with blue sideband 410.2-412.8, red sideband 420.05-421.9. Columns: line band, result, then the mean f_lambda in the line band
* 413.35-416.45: 0.02 nm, 1.48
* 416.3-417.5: 0.05 nm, 1.44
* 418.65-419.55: 0.02 nm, 1.47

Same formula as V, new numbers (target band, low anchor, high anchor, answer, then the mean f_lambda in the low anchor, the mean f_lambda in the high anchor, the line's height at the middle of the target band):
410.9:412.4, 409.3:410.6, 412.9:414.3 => -0.083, 1.34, 1.49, 1.41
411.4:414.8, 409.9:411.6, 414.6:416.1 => -0.058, 1.41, 1.42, 1.42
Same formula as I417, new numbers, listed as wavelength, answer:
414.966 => 1.242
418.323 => 1.463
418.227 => 1.288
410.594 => 1.642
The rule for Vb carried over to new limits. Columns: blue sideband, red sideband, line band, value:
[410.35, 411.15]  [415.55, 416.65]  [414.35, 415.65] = 0.03 mag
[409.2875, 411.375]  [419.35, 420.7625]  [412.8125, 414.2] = -0.04 mag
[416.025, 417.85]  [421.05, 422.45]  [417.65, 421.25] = 0.04 mag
